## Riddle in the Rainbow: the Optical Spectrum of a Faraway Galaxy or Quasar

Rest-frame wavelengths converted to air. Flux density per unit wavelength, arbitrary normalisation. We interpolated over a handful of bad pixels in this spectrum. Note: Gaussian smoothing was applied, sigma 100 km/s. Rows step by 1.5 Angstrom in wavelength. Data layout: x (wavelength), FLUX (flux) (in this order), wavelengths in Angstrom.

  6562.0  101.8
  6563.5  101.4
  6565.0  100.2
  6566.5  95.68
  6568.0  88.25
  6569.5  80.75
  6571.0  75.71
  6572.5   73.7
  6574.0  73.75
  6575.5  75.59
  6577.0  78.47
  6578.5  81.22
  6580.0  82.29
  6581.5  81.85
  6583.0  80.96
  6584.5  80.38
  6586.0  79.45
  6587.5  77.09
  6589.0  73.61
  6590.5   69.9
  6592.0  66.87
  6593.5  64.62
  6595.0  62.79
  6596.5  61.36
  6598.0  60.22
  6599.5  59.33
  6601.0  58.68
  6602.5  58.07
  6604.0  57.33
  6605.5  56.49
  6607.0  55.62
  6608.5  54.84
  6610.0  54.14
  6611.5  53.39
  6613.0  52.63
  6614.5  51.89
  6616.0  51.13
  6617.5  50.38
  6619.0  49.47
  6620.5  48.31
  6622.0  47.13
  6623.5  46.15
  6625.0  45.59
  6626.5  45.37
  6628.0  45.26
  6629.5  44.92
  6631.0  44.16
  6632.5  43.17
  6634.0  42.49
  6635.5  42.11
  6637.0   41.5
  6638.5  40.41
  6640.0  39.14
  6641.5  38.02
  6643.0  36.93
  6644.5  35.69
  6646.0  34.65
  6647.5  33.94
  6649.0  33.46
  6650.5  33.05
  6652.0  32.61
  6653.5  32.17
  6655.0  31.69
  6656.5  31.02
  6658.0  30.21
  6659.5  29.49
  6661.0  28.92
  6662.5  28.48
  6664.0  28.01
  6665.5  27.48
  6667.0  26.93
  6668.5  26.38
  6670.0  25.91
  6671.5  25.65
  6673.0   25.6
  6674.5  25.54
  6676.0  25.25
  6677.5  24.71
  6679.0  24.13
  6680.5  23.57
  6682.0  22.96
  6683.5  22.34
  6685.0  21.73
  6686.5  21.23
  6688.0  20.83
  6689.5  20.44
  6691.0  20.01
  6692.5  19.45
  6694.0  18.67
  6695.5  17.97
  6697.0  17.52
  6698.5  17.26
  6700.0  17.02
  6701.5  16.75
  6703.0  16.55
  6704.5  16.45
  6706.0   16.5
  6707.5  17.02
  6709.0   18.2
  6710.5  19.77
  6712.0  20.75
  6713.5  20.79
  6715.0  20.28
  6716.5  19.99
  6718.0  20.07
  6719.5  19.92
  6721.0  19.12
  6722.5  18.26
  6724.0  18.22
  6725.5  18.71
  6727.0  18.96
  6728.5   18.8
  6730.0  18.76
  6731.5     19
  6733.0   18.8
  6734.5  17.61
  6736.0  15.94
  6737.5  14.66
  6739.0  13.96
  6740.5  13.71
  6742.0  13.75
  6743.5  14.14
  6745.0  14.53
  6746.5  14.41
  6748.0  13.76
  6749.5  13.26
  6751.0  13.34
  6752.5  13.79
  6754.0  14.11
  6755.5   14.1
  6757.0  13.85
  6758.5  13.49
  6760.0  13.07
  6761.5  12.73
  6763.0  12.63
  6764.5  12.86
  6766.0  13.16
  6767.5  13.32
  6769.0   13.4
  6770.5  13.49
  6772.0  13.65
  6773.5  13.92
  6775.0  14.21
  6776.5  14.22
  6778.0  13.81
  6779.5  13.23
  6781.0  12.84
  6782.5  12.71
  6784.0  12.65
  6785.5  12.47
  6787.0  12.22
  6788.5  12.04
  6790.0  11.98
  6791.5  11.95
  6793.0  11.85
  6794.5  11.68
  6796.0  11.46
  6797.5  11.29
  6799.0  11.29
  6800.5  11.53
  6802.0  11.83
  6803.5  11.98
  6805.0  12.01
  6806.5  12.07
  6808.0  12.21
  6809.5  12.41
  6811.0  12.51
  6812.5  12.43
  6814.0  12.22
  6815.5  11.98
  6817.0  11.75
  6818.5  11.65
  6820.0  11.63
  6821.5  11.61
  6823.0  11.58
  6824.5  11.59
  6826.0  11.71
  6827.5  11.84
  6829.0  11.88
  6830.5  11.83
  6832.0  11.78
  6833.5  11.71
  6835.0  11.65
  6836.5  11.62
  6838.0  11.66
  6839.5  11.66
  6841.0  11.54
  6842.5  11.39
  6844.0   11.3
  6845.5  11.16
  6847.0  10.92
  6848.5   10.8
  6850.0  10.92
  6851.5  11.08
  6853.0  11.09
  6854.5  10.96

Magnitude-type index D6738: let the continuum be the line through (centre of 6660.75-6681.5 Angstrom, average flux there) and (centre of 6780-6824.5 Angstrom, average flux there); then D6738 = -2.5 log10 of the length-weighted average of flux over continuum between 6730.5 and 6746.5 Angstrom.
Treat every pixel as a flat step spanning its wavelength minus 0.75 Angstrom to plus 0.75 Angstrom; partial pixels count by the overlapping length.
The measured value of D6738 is 0.21 mag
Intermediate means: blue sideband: 26.1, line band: 15.6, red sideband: 12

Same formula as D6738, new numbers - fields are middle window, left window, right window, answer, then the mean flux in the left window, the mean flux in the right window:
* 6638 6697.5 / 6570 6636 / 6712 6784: 0.43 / 60.6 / 15.5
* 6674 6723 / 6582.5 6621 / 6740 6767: 0.46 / 61.1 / 13.6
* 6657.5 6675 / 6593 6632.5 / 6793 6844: 0.47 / 52.8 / 11.8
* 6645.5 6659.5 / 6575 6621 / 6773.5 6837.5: 0.48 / 64.2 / 12.1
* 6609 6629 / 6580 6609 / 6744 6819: 0.21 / 66.8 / 12.8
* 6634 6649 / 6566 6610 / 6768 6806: 0.40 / 70.8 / 12.6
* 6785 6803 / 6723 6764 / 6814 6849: 0.12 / 15.3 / 11.6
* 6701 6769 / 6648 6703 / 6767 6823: 0.15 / 24.8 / 12.4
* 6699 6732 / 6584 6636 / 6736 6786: 0.36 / 55.8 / 13.6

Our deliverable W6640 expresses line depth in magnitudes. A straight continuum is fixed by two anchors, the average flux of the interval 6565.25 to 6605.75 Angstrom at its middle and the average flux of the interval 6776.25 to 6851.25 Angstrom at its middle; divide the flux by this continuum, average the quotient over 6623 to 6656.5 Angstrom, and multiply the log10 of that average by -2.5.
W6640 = 0.44 mag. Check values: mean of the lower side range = 72.9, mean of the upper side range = 11.9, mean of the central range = 39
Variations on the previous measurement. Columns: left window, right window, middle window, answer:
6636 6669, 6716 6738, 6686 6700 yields 0.29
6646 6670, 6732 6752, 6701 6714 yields 0.17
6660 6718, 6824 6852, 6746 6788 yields 0.22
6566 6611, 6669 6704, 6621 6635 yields 0.13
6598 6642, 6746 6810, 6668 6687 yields 0.43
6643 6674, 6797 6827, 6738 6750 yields 0.39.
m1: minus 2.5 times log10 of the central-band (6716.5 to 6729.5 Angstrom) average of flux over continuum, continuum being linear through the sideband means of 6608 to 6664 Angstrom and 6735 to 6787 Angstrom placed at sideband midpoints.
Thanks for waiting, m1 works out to 0.15 mag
